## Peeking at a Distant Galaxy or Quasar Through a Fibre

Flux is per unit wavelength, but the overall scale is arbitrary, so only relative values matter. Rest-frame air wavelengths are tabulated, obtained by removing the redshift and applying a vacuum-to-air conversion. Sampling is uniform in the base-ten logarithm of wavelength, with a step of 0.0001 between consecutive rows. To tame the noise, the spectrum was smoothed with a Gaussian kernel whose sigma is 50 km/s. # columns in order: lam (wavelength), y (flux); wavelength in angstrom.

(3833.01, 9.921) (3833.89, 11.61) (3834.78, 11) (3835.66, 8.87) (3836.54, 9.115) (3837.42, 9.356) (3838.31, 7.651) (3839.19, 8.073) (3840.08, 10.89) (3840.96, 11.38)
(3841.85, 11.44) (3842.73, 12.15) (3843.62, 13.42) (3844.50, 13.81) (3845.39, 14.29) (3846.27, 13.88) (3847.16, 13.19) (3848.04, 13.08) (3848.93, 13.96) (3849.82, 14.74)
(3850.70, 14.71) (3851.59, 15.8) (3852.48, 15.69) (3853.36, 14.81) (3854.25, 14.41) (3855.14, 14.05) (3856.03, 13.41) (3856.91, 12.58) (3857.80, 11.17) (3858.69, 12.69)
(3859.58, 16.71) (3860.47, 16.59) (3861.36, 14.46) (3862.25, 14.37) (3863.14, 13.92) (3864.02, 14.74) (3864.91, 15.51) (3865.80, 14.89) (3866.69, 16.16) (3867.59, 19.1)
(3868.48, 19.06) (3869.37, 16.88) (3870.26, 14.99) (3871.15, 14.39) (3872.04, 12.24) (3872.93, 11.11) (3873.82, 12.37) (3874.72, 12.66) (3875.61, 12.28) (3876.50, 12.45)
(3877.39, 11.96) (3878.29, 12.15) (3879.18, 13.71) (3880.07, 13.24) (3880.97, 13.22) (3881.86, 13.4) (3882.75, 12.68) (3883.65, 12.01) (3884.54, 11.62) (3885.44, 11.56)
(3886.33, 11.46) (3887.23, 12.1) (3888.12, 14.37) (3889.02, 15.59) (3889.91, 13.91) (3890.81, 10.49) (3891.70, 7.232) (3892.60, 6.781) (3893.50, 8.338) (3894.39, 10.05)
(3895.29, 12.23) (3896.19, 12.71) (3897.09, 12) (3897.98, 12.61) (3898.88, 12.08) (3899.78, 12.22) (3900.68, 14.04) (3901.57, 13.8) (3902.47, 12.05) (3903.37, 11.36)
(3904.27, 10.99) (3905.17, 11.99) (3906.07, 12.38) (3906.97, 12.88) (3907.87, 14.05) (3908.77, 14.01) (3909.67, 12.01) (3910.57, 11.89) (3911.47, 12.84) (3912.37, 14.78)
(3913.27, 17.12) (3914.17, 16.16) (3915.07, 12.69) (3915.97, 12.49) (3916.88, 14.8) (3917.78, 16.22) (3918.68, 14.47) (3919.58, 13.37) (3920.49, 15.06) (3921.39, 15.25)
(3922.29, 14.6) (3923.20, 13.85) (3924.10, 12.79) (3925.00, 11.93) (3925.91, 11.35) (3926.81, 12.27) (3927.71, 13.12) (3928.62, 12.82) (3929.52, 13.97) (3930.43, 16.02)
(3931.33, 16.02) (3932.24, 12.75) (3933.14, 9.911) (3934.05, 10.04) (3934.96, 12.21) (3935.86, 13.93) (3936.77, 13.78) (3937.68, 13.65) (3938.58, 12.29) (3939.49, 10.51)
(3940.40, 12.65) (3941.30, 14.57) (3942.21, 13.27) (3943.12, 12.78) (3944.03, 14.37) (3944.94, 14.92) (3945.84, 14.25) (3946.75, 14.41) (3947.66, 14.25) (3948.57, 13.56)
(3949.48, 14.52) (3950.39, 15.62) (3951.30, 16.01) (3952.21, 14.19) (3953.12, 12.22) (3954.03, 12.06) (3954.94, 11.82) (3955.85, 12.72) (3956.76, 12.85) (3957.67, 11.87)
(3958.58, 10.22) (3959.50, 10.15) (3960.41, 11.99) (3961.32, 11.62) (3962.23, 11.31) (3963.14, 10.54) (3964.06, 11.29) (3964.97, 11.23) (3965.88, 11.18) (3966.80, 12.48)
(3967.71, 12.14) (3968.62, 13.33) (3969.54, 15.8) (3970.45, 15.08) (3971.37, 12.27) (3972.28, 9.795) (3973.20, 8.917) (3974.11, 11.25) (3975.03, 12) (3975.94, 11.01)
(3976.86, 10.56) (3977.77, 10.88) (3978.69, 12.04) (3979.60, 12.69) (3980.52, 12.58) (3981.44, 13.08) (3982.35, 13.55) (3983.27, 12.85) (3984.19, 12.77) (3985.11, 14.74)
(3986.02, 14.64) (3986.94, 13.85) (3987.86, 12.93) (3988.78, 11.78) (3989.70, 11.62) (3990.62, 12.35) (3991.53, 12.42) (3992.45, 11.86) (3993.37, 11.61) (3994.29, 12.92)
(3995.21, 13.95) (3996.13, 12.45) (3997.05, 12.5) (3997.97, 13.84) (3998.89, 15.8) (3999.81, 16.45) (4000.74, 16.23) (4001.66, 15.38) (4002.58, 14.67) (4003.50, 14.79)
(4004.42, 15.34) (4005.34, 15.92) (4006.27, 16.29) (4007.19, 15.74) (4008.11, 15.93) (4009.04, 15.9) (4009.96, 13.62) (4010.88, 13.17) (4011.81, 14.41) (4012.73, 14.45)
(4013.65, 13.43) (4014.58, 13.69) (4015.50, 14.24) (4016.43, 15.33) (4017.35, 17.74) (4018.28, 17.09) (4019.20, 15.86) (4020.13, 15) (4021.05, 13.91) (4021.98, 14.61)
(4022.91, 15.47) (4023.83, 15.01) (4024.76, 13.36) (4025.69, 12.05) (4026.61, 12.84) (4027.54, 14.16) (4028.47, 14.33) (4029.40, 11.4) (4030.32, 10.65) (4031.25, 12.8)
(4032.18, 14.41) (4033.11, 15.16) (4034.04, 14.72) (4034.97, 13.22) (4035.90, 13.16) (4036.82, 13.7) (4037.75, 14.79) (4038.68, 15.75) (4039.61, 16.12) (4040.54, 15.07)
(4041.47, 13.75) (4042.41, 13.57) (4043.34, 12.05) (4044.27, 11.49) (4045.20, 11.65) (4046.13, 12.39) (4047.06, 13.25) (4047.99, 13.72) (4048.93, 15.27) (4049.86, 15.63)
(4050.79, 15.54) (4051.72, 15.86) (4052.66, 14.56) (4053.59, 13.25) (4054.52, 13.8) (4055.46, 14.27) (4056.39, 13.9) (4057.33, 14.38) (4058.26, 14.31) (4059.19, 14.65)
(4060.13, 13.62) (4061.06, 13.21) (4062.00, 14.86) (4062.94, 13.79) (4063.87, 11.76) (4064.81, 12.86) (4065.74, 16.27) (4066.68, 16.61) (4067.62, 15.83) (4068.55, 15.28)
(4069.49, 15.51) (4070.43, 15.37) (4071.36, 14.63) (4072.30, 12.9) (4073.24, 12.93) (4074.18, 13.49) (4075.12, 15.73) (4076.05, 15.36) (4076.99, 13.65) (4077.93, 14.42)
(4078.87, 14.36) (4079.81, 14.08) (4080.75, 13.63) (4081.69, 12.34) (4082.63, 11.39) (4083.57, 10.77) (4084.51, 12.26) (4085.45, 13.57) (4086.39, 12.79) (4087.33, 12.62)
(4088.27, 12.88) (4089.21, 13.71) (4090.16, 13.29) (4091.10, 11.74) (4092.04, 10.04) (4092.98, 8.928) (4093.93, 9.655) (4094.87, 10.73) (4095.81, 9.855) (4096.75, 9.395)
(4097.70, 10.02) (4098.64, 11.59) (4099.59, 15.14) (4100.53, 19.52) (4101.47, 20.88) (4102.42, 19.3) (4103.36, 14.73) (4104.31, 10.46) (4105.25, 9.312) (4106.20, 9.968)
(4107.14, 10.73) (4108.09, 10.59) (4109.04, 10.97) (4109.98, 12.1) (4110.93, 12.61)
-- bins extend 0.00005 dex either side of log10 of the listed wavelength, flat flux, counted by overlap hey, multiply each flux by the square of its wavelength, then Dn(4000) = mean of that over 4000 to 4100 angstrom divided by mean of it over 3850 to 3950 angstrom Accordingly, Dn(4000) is 1.12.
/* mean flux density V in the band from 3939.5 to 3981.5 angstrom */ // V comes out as 12.5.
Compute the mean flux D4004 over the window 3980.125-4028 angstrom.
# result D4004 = 14.2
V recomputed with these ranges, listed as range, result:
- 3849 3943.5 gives 13.3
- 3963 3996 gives 12.4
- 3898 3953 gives 13.5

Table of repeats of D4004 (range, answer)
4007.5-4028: 14.6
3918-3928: 13.5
